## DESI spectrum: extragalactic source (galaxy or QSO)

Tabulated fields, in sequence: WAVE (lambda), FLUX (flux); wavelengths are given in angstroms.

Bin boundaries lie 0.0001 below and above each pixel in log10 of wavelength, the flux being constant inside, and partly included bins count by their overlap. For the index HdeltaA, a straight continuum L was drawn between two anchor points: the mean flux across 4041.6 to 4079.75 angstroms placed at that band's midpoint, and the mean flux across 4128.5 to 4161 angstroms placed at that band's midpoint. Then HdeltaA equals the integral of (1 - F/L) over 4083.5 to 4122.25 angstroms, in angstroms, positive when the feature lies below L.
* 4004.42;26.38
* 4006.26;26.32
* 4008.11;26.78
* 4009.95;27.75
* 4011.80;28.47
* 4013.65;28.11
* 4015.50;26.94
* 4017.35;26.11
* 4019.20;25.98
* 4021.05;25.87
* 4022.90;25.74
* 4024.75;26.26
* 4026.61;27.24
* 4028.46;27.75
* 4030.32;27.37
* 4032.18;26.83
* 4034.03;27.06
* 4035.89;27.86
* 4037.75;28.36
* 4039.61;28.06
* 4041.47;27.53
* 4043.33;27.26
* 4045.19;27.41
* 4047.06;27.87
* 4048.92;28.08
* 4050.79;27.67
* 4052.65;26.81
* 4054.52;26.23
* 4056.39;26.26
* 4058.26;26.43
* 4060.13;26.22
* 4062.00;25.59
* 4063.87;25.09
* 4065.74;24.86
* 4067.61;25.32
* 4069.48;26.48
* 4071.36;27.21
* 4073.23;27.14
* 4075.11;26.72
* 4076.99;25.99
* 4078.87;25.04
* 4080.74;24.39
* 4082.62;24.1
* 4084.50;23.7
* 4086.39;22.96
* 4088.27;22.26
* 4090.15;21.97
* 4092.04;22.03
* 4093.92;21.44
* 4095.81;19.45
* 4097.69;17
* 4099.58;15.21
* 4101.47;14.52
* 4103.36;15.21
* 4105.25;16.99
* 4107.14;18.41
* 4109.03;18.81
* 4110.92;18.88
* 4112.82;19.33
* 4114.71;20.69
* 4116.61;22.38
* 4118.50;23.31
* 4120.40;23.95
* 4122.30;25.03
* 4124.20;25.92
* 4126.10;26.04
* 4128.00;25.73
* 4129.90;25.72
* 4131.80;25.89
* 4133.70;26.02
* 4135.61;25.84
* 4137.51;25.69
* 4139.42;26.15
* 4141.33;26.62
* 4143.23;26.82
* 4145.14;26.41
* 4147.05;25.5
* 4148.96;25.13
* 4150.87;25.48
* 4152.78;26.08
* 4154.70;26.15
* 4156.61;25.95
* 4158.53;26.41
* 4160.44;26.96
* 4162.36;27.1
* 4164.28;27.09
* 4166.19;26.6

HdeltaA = 9.2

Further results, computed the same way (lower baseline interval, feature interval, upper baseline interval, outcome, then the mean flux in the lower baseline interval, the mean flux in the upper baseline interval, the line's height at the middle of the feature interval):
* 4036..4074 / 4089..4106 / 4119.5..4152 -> 5.18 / 26.8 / 25.8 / 26.3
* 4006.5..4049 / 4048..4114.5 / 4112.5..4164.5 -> 8.71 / 27.2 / 25.4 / 26.3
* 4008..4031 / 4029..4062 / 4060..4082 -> -1.04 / 27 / 25.8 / 26.4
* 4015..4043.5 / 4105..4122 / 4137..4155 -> 3.66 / 27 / 26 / 26.3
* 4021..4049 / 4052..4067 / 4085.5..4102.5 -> -1.12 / 27.3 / 19.6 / 24.1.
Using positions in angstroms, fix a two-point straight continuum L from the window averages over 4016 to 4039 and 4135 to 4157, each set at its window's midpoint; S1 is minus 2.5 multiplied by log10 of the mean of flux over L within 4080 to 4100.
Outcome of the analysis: 0.23 mag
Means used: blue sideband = 26.9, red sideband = 26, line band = 21.4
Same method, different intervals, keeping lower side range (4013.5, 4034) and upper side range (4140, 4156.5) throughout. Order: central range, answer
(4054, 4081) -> 0.021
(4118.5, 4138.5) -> 0.028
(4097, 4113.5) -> 0.465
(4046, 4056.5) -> -0.026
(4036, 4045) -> -0.047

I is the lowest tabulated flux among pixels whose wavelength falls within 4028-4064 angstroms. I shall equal 25.09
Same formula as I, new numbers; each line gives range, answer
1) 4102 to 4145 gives 15.21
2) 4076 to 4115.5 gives 14.52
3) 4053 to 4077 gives 24.86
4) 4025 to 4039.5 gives 26.83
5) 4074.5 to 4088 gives 22.96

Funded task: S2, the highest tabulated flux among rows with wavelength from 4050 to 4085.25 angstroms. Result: 27.67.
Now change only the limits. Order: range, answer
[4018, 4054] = 28.36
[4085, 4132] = 26.04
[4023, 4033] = 27.75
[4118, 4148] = 26.82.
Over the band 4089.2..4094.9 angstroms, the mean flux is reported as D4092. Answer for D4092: 21.8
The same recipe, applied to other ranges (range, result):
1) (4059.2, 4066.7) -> 25.5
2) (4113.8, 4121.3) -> 22.6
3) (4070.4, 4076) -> 27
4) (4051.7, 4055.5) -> 26.5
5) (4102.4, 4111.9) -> 17.7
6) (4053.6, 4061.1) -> 26.3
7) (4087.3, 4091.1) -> 22.1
